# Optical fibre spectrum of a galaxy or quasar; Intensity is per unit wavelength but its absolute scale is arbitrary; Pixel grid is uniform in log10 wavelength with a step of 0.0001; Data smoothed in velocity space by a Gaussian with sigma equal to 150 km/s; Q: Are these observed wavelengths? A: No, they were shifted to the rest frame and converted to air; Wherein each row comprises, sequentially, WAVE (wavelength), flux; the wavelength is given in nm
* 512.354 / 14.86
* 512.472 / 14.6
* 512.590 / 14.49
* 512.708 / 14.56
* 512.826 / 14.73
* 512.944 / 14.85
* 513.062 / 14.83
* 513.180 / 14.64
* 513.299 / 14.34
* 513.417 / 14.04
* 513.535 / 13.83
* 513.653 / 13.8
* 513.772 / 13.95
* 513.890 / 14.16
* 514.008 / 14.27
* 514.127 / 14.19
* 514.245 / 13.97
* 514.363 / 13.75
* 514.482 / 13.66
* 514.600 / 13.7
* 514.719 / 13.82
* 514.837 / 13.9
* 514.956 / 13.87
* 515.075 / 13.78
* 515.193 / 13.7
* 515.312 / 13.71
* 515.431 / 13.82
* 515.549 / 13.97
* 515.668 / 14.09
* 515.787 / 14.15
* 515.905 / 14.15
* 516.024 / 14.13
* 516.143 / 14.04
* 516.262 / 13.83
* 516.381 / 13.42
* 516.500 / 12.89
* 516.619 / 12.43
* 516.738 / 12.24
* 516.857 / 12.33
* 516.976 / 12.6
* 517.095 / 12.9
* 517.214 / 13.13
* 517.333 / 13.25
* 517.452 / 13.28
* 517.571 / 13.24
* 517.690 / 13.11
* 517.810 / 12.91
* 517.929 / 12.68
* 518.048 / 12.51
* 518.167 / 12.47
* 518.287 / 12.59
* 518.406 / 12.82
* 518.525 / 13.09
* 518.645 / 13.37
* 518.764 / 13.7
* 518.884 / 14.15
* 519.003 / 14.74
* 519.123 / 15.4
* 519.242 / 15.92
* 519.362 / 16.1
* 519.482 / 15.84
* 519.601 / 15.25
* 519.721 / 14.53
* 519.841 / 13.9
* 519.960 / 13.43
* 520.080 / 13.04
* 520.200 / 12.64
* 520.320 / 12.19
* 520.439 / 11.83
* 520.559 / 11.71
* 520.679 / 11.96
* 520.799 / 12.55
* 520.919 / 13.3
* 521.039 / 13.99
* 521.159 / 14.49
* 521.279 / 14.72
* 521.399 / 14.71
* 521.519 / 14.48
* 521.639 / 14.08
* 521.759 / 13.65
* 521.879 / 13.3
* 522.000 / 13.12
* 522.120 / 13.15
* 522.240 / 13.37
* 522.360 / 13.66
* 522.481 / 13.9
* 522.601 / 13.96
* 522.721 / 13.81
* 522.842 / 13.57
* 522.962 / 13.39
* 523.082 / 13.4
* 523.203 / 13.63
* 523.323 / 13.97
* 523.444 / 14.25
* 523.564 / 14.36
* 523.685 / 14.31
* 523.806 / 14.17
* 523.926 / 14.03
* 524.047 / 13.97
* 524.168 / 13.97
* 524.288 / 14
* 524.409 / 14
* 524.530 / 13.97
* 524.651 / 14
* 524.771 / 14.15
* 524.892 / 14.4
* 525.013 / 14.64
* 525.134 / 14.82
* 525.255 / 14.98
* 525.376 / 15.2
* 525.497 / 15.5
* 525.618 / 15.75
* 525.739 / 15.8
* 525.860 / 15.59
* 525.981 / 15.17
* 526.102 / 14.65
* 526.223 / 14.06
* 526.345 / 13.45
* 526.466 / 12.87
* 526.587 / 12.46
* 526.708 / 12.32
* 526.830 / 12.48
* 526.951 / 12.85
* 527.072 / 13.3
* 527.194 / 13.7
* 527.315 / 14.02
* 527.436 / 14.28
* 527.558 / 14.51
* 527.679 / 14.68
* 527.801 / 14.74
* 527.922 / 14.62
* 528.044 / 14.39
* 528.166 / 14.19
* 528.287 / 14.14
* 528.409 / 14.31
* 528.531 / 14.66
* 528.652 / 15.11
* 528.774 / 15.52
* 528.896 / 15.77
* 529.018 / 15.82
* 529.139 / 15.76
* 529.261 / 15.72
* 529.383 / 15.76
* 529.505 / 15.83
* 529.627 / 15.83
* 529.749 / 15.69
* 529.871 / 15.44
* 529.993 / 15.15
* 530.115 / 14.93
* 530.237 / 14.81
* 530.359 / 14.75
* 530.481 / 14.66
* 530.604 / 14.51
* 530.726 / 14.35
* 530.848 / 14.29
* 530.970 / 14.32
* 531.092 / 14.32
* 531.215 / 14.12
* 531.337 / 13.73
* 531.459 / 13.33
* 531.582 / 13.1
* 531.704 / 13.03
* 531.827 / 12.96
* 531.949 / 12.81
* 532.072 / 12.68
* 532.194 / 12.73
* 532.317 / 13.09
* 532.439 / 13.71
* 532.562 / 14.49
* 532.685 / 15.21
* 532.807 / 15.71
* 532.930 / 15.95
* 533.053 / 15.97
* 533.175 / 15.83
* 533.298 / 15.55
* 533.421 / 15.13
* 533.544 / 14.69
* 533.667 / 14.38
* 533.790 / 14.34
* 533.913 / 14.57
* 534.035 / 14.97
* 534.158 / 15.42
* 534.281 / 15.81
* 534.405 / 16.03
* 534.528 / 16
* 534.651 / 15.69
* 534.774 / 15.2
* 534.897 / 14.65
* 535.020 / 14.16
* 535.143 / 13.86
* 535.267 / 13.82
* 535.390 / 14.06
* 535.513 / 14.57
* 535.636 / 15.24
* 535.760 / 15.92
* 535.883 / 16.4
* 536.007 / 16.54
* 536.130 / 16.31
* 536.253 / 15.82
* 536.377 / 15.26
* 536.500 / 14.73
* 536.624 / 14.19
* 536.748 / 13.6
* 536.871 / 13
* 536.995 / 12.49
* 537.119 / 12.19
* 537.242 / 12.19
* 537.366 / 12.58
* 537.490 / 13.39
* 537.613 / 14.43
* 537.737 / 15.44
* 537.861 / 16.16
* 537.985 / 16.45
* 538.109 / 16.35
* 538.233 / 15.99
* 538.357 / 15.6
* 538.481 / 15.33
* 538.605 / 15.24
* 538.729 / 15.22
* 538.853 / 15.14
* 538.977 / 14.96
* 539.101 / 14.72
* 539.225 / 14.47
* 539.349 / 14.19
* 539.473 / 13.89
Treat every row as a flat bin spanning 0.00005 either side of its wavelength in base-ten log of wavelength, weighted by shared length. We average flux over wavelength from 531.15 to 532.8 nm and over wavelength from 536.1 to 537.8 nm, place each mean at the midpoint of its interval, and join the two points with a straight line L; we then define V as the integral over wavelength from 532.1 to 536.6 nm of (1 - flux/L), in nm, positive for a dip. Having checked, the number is -0.43 nm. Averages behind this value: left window 13.5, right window 13.9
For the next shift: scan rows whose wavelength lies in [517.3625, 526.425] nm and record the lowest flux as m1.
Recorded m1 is 11.71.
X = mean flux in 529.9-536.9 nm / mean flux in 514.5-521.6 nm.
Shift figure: 1.08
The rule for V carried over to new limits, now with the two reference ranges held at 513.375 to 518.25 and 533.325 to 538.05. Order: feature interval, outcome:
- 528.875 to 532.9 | -0.018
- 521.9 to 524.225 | 0.028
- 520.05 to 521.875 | 0.069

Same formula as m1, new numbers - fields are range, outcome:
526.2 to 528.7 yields 12.32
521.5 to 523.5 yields 13.12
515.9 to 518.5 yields 12.24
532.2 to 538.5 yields 12.19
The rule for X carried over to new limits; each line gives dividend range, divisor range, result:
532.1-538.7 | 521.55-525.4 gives 1.06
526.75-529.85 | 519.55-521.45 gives 1.10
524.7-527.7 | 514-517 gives 1.04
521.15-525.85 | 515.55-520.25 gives 1.04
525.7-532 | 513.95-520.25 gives 1.05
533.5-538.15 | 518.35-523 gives 1.07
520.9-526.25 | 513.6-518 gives 1.05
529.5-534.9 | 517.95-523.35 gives 1.07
